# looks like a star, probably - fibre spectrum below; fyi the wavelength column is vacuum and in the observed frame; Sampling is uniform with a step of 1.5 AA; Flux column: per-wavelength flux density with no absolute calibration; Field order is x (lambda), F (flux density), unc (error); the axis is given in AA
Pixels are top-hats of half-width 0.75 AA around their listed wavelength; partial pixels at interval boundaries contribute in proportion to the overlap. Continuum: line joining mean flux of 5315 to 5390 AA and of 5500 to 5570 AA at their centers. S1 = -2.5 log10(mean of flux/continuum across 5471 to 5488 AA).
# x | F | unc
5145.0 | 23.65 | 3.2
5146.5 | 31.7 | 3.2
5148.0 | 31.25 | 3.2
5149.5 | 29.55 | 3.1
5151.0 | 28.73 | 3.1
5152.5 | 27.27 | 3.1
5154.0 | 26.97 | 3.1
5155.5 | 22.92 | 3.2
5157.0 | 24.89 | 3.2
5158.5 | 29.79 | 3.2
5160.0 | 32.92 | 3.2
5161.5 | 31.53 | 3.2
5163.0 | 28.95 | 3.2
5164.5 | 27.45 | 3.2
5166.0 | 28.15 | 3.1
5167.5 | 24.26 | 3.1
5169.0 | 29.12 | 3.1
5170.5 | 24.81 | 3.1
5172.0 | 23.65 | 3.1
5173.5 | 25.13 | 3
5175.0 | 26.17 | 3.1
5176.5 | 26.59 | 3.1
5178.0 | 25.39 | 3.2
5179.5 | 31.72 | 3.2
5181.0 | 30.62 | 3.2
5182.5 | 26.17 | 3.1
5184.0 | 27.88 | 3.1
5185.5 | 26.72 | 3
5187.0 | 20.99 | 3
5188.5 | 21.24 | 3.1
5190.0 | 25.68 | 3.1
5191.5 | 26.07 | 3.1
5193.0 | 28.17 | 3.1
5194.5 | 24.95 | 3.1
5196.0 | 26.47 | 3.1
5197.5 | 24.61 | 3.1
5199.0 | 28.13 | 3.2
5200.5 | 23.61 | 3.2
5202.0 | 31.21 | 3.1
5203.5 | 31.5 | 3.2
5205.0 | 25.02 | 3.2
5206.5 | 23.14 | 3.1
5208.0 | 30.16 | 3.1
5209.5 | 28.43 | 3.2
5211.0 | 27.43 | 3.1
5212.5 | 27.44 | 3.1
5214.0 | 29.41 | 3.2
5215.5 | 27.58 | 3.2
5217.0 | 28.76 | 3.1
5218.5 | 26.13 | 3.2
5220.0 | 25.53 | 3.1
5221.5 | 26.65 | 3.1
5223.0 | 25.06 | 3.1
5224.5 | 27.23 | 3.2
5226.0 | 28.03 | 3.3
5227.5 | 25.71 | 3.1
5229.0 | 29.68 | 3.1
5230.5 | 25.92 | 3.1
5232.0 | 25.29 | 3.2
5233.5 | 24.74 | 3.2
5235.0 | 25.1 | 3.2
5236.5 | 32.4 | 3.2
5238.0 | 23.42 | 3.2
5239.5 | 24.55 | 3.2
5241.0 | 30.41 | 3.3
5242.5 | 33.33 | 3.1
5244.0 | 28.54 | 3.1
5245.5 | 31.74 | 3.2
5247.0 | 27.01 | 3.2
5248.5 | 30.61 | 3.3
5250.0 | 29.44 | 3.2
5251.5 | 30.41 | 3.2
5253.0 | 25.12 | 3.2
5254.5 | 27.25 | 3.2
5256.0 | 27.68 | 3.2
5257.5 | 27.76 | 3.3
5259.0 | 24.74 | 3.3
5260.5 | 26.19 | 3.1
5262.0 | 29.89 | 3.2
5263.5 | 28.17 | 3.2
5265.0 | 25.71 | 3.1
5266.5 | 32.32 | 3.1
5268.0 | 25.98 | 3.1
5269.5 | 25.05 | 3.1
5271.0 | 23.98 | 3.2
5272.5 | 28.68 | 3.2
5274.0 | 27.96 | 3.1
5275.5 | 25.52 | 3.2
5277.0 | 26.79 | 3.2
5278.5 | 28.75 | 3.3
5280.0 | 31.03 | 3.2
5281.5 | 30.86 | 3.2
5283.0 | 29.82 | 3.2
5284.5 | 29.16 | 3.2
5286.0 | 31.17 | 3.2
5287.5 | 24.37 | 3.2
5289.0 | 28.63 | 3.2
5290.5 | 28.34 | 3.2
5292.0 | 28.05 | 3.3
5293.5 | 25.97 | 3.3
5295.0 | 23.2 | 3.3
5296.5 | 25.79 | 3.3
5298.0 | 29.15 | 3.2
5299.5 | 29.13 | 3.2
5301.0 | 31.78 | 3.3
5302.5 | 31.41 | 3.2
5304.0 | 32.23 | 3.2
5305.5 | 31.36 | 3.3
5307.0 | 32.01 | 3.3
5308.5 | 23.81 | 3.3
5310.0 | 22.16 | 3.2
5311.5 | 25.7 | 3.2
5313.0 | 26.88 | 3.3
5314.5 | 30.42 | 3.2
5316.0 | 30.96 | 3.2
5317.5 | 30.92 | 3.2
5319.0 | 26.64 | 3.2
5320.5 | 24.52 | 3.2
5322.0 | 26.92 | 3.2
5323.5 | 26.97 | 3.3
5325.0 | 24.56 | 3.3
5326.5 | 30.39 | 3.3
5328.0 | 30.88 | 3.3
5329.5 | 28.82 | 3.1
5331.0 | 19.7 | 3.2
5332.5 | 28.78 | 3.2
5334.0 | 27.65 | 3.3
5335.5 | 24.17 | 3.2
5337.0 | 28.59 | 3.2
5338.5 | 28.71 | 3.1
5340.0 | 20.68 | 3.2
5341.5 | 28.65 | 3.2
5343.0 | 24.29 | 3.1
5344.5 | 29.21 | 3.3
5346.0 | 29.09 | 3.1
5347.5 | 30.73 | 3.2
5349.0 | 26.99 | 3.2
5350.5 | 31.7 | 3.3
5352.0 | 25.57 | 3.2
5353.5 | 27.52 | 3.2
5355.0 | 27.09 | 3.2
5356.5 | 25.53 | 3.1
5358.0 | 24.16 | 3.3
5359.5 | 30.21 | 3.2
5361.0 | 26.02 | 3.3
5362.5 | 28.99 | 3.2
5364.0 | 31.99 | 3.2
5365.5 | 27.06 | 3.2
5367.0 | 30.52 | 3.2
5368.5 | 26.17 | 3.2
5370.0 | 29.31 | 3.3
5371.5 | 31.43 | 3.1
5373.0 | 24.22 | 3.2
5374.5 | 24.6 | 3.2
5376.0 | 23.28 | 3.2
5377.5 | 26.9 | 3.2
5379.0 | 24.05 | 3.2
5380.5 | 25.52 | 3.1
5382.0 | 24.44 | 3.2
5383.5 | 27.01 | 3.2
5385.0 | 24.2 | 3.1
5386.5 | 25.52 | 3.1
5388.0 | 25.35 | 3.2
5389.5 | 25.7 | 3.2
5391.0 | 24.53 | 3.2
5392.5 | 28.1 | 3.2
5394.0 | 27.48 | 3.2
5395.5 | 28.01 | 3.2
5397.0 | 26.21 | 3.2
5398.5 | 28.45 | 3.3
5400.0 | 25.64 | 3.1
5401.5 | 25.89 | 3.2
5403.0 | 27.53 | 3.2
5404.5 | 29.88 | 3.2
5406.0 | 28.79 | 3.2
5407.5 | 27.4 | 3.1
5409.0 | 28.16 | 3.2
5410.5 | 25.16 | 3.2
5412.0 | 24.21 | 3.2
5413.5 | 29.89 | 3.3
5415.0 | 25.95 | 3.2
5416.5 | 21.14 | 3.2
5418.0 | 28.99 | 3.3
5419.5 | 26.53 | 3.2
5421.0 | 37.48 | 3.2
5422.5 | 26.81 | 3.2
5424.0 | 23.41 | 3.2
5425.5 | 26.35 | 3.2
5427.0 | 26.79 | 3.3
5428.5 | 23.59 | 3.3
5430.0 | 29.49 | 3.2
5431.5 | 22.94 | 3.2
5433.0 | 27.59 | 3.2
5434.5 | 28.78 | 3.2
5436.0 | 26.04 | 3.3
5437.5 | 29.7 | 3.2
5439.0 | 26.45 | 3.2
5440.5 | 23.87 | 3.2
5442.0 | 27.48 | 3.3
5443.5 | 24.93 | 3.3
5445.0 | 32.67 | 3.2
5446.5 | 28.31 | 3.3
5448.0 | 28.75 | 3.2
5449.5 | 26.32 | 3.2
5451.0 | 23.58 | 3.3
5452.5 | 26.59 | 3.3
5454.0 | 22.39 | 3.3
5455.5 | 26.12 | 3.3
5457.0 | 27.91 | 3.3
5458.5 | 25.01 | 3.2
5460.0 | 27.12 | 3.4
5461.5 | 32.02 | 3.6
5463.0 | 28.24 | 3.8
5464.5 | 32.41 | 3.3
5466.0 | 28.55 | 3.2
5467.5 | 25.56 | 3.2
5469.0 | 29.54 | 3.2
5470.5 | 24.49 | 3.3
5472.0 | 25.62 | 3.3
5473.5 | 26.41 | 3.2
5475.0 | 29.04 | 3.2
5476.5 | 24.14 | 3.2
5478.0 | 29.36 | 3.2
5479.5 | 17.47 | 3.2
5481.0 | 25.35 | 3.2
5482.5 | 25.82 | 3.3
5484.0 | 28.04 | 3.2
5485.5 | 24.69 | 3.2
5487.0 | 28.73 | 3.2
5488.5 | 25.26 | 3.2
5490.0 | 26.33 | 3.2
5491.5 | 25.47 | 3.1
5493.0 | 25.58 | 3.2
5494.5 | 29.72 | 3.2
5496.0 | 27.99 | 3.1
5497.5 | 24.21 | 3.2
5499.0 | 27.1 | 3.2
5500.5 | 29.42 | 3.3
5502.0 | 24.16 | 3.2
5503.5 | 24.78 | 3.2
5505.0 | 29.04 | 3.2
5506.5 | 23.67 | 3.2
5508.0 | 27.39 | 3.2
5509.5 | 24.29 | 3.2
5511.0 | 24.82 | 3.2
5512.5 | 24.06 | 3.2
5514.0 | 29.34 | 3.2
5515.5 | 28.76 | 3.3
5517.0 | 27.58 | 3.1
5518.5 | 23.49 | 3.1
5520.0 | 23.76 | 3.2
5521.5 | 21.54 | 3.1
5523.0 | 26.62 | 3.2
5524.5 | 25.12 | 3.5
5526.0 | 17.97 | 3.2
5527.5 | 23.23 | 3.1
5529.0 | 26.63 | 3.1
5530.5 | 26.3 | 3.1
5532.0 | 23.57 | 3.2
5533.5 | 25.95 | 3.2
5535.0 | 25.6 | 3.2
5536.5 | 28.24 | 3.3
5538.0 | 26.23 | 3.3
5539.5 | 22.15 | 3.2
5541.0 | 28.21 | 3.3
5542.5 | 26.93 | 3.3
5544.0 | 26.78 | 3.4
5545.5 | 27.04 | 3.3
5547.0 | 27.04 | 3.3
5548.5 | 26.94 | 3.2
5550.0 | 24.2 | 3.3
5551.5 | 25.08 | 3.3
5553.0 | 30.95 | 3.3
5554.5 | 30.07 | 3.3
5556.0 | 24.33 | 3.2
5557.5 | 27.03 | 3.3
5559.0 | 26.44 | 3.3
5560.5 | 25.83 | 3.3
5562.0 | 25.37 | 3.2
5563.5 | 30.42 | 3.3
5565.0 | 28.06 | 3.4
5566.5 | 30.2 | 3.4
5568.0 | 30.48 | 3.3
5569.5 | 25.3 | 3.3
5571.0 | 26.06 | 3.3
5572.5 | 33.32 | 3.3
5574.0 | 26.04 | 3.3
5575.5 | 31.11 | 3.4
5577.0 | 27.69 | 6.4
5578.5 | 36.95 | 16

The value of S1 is 0.02 mag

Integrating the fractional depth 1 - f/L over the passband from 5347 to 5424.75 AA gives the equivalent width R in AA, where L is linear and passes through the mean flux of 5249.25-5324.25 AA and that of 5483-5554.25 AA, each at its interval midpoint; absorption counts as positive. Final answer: 0.1 AA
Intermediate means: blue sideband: 27.9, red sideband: 26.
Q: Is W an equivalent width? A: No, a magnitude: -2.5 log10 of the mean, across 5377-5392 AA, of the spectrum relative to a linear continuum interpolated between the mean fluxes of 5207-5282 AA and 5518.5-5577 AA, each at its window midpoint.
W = 0.07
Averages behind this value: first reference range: 27.7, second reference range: 26.5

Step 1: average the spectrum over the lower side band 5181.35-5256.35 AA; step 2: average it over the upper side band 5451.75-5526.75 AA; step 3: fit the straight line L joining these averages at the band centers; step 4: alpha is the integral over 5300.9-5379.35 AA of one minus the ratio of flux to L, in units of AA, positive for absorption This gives -2.5 AA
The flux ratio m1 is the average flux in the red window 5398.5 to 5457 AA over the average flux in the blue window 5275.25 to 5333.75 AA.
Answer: 0.96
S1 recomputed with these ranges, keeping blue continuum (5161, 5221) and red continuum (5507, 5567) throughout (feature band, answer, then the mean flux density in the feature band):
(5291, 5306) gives -0.084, 28.8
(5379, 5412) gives -0.004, 26.5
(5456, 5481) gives -0.031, 27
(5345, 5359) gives -0.047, 27.7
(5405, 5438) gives -0.029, 27.1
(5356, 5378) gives -0.037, 27.4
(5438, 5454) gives -0.018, 26.7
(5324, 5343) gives -0.006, 26.7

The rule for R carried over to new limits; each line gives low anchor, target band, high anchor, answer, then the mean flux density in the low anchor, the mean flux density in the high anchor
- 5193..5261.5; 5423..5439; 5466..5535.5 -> -0.2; 27.4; 25.7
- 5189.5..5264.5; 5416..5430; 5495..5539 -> -0.5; 27.4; 25.6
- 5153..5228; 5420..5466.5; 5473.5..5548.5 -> -2.3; 26.9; 25.8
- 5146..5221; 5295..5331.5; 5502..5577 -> -1.5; 27.2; 26.4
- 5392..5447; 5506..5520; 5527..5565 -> 0.4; 27.2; 26.5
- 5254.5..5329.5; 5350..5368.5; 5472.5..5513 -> -0.4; 28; 26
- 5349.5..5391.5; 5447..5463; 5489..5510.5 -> -0.1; 26.8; 26.3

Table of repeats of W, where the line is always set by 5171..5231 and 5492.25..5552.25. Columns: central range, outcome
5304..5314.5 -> -0.05 mag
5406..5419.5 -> -0.02 mag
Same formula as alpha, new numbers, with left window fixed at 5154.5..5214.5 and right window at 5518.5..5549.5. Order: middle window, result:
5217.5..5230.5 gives 0.0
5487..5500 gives -0.6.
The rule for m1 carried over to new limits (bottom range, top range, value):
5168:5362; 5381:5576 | 0.97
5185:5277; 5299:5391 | 1.01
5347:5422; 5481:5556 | 0.96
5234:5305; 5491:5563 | 0.92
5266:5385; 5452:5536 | 0.95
